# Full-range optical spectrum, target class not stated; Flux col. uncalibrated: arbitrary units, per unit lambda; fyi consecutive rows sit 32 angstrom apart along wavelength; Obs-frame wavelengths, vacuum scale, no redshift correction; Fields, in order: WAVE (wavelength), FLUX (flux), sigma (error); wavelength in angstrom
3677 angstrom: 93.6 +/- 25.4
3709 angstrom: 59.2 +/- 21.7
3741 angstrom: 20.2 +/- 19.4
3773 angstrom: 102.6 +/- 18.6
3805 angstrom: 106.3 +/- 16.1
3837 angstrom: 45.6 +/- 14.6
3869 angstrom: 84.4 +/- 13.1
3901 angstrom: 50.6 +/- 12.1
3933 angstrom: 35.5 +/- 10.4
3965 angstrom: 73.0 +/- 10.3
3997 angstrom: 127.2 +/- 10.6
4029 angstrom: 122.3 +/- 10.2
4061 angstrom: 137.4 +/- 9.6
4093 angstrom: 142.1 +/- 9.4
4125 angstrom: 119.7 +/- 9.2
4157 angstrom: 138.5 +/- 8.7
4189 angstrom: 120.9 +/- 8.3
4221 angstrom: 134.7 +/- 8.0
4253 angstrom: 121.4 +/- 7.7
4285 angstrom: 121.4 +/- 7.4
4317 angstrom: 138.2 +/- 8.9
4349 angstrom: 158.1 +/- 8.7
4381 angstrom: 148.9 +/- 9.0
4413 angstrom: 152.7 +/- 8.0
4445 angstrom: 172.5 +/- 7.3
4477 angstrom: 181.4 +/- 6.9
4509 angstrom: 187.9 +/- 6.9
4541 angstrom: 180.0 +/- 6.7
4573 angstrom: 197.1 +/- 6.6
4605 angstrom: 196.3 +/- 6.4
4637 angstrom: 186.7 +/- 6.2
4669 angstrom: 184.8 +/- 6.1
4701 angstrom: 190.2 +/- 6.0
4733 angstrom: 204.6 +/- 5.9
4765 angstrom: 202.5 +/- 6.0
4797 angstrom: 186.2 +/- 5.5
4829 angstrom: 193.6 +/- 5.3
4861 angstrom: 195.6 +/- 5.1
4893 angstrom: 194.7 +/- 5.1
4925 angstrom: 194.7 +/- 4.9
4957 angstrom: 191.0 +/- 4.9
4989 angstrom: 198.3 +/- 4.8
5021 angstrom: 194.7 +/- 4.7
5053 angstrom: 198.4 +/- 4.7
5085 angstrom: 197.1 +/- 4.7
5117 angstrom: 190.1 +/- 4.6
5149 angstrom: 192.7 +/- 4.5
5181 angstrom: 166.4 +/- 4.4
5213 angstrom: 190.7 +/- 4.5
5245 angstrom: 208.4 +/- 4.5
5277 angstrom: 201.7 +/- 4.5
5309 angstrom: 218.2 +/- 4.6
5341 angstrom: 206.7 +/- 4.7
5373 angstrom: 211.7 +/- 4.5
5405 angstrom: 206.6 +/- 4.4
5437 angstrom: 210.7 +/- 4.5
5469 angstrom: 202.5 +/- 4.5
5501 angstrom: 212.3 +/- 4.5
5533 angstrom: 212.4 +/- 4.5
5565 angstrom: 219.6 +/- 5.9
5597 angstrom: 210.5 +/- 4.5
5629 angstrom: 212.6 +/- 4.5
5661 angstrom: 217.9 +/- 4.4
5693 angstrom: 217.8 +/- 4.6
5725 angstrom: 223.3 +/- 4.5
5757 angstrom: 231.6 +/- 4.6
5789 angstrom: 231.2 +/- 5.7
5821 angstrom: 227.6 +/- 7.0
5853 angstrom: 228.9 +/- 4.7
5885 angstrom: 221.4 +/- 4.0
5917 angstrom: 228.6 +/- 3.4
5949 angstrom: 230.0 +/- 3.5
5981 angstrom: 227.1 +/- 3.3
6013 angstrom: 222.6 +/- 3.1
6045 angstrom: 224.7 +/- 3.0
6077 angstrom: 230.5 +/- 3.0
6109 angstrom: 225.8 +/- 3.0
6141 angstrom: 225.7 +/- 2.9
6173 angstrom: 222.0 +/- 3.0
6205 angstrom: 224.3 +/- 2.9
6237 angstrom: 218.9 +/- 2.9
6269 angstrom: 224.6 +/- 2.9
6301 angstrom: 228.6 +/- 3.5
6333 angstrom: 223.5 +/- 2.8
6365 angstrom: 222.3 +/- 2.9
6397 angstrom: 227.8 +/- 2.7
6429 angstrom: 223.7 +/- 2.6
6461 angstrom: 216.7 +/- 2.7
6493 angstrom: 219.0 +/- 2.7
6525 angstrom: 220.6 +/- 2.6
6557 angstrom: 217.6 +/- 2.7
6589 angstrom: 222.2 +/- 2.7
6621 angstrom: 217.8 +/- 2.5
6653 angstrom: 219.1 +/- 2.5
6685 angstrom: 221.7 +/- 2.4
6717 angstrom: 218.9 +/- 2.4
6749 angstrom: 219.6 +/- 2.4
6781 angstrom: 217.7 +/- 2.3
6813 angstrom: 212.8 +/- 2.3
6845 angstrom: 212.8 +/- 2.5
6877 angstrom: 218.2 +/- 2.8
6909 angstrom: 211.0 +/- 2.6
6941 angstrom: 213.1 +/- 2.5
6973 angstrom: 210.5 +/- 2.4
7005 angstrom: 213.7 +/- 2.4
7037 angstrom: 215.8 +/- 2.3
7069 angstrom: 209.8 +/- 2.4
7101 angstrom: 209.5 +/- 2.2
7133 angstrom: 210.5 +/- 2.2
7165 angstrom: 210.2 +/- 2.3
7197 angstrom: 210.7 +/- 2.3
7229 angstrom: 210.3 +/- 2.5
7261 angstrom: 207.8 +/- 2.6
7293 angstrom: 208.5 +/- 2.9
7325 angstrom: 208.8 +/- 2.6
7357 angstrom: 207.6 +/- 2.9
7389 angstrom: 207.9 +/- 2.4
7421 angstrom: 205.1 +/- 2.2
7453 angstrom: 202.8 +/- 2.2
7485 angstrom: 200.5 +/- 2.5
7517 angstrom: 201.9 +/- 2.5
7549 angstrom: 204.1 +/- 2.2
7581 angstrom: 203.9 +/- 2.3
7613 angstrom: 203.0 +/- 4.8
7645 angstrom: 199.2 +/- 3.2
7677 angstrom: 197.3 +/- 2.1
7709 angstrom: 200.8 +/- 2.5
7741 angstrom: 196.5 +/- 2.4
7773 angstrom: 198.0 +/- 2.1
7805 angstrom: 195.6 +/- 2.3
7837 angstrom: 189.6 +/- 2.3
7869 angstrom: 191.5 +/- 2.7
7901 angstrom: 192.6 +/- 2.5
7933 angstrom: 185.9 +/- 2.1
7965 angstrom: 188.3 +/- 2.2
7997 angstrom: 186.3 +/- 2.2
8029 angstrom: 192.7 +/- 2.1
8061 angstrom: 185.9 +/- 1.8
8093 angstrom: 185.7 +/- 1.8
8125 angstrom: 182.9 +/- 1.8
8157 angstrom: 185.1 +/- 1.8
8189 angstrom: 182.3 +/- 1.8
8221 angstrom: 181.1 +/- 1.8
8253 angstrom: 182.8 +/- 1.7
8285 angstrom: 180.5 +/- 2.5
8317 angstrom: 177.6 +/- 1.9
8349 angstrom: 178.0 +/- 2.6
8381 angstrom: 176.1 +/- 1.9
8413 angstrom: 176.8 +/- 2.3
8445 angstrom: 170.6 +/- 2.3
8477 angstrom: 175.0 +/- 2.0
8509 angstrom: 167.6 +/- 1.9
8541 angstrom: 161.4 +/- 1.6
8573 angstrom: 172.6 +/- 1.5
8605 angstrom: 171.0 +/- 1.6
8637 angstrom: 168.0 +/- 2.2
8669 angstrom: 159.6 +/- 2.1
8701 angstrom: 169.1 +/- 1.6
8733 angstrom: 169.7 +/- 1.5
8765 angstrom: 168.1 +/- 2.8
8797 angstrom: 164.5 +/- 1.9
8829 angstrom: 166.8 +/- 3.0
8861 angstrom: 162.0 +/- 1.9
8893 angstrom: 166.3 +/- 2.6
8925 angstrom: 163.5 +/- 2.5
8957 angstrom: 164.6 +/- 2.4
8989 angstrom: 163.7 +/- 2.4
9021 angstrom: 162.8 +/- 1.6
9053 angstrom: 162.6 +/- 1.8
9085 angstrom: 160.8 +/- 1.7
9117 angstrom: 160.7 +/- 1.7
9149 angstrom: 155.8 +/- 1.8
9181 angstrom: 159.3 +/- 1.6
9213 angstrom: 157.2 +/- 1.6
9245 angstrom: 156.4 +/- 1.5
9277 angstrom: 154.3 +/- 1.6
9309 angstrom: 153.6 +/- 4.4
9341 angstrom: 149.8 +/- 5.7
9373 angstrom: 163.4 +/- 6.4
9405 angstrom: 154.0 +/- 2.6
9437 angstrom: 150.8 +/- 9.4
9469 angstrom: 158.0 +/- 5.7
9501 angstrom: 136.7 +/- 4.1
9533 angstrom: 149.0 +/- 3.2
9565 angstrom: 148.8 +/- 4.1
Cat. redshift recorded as 0.00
